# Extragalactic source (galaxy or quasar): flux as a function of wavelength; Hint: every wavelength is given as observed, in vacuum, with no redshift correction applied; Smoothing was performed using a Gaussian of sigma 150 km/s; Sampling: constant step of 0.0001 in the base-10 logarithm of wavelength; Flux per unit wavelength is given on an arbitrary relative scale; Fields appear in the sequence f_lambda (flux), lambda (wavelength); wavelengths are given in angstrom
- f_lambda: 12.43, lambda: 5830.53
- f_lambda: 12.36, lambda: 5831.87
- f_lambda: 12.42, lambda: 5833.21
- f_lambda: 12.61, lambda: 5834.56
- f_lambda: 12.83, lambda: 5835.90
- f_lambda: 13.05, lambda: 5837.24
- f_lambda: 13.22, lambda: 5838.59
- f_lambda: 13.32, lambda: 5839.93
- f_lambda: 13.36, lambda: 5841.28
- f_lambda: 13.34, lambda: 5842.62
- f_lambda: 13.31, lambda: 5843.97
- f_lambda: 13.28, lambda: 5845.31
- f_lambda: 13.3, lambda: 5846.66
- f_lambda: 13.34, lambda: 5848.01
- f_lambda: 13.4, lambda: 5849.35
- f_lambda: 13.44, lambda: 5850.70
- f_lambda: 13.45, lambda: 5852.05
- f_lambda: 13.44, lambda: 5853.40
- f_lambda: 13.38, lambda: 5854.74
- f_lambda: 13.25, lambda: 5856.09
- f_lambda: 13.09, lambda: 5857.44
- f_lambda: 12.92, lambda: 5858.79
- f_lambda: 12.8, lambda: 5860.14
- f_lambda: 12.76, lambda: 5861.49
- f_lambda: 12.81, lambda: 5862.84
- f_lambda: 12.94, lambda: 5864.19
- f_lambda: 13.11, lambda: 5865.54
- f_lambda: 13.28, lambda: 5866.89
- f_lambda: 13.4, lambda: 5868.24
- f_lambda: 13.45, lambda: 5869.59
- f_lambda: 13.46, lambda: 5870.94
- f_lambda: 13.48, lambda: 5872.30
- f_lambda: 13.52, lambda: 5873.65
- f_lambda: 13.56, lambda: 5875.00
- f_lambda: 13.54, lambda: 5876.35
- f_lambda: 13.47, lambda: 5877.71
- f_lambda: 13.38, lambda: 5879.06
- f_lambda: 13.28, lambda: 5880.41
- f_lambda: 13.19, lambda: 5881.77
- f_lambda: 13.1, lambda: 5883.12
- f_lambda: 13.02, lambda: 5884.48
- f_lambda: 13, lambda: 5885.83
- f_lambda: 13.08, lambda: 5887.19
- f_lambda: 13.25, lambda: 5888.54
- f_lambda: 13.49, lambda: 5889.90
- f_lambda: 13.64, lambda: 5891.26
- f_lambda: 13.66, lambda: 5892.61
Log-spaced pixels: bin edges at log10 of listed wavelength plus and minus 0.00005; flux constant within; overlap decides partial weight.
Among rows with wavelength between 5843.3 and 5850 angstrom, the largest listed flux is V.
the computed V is 13.4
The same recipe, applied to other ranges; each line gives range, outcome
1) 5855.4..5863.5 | 13.25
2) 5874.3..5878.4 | 13.56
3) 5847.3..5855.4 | 13.45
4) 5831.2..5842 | 13.36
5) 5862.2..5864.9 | 12.94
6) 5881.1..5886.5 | 13.19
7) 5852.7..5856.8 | 13.44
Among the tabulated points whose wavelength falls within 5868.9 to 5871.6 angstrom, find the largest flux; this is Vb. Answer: 13.46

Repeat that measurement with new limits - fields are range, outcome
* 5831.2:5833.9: 12.42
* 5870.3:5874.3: 13.52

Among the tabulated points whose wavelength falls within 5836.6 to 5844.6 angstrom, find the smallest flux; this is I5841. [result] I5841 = 13.05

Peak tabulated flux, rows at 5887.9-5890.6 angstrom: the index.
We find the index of 13.49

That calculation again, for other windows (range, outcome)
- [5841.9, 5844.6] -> 13.34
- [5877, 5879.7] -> 13.47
